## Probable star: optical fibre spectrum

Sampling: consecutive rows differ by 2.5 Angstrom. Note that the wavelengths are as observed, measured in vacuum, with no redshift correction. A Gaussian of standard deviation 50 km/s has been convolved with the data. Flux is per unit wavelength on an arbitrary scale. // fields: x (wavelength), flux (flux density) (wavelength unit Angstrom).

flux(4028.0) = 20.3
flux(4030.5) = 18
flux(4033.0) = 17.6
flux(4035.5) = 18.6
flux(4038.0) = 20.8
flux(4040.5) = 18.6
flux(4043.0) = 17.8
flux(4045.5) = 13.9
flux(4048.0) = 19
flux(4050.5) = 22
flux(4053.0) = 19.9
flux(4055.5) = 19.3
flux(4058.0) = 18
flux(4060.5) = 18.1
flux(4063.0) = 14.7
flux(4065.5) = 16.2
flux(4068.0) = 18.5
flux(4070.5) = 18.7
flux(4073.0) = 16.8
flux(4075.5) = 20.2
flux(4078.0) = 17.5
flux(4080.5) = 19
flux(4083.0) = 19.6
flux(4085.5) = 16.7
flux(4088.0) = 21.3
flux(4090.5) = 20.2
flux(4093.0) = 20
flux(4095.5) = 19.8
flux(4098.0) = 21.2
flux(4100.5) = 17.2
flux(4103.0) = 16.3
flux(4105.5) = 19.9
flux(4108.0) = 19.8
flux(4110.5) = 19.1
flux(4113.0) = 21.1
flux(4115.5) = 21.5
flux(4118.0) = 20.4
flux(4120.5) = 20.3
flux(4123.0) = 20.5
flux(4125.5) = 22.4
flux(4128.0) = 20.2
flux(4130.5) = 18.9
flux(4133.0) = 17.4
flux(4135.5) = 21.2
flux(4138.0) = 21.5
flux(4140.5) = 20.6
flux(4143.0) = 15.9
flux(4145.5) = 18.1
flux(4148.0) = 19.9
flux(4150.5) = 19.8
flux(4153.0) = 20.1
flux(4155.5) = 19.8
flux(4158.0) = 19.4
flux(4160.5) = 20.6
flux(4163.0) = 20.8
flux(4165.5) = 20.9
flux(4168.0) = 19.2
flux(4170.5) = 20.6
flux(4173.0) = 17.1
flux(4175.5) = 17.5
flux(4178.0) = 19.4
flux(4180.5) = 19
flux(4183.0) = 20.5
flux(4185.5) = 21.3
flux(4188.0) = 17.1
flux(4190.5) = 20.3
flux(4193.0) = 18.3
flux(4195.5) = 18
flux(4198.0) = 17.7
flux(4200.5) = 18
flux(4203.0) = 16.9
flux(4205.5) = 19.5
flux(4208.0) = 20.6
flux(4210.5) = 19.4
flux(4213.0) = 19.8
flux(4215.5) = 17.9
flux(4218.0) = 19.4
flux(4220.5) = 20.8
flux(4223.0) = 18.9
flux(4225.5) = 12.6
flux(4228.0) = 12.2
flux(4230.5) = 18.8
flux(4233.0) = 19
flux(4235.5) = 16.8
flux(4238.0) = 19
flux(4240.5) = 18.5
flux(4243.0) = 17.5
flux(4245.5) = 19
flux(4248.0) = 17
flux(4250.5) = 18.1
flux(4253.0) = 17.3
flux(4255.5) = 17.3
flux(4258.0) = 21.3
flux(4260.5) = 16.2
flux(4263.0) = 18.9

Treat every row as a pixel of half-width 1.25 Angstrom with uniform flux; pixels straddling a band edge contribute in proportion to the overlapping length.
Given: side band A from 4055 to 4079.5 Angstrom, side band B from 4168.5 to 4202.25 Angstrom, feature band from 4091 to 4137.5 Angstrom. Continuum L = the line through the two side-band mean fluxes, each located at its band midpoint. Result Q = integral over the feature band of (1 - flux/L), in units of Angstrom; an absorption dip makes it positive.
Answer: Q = -4.3 Angstrom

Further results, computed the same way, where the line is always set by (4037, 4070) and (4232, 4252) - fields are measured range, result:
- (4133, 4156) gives -1.75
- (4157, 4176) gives -1.52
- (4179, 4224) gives -2.40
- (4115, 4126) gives -1.65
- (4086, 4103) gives -1.27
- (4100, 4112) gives -0.28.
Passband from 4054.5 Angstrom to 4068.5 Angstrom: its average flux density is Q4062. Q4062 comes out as 17.4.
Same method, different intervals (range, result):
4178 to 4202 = 18.9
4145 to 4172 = 20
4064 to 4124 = 19.2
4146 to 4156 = 19.8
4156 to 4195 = 19.4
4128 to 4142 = 19.9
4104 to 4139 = 20.3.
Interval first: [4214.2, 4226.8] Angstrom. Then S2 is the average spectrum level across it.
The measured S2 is 17.9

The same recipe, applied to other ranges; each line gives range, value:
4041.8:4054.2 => 18.5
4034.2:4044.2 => 18.9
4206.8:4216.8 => 19.4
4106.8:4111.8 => 19.5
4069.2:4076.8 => 18.6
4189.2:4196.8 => 18.8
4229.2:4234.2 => 18.8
